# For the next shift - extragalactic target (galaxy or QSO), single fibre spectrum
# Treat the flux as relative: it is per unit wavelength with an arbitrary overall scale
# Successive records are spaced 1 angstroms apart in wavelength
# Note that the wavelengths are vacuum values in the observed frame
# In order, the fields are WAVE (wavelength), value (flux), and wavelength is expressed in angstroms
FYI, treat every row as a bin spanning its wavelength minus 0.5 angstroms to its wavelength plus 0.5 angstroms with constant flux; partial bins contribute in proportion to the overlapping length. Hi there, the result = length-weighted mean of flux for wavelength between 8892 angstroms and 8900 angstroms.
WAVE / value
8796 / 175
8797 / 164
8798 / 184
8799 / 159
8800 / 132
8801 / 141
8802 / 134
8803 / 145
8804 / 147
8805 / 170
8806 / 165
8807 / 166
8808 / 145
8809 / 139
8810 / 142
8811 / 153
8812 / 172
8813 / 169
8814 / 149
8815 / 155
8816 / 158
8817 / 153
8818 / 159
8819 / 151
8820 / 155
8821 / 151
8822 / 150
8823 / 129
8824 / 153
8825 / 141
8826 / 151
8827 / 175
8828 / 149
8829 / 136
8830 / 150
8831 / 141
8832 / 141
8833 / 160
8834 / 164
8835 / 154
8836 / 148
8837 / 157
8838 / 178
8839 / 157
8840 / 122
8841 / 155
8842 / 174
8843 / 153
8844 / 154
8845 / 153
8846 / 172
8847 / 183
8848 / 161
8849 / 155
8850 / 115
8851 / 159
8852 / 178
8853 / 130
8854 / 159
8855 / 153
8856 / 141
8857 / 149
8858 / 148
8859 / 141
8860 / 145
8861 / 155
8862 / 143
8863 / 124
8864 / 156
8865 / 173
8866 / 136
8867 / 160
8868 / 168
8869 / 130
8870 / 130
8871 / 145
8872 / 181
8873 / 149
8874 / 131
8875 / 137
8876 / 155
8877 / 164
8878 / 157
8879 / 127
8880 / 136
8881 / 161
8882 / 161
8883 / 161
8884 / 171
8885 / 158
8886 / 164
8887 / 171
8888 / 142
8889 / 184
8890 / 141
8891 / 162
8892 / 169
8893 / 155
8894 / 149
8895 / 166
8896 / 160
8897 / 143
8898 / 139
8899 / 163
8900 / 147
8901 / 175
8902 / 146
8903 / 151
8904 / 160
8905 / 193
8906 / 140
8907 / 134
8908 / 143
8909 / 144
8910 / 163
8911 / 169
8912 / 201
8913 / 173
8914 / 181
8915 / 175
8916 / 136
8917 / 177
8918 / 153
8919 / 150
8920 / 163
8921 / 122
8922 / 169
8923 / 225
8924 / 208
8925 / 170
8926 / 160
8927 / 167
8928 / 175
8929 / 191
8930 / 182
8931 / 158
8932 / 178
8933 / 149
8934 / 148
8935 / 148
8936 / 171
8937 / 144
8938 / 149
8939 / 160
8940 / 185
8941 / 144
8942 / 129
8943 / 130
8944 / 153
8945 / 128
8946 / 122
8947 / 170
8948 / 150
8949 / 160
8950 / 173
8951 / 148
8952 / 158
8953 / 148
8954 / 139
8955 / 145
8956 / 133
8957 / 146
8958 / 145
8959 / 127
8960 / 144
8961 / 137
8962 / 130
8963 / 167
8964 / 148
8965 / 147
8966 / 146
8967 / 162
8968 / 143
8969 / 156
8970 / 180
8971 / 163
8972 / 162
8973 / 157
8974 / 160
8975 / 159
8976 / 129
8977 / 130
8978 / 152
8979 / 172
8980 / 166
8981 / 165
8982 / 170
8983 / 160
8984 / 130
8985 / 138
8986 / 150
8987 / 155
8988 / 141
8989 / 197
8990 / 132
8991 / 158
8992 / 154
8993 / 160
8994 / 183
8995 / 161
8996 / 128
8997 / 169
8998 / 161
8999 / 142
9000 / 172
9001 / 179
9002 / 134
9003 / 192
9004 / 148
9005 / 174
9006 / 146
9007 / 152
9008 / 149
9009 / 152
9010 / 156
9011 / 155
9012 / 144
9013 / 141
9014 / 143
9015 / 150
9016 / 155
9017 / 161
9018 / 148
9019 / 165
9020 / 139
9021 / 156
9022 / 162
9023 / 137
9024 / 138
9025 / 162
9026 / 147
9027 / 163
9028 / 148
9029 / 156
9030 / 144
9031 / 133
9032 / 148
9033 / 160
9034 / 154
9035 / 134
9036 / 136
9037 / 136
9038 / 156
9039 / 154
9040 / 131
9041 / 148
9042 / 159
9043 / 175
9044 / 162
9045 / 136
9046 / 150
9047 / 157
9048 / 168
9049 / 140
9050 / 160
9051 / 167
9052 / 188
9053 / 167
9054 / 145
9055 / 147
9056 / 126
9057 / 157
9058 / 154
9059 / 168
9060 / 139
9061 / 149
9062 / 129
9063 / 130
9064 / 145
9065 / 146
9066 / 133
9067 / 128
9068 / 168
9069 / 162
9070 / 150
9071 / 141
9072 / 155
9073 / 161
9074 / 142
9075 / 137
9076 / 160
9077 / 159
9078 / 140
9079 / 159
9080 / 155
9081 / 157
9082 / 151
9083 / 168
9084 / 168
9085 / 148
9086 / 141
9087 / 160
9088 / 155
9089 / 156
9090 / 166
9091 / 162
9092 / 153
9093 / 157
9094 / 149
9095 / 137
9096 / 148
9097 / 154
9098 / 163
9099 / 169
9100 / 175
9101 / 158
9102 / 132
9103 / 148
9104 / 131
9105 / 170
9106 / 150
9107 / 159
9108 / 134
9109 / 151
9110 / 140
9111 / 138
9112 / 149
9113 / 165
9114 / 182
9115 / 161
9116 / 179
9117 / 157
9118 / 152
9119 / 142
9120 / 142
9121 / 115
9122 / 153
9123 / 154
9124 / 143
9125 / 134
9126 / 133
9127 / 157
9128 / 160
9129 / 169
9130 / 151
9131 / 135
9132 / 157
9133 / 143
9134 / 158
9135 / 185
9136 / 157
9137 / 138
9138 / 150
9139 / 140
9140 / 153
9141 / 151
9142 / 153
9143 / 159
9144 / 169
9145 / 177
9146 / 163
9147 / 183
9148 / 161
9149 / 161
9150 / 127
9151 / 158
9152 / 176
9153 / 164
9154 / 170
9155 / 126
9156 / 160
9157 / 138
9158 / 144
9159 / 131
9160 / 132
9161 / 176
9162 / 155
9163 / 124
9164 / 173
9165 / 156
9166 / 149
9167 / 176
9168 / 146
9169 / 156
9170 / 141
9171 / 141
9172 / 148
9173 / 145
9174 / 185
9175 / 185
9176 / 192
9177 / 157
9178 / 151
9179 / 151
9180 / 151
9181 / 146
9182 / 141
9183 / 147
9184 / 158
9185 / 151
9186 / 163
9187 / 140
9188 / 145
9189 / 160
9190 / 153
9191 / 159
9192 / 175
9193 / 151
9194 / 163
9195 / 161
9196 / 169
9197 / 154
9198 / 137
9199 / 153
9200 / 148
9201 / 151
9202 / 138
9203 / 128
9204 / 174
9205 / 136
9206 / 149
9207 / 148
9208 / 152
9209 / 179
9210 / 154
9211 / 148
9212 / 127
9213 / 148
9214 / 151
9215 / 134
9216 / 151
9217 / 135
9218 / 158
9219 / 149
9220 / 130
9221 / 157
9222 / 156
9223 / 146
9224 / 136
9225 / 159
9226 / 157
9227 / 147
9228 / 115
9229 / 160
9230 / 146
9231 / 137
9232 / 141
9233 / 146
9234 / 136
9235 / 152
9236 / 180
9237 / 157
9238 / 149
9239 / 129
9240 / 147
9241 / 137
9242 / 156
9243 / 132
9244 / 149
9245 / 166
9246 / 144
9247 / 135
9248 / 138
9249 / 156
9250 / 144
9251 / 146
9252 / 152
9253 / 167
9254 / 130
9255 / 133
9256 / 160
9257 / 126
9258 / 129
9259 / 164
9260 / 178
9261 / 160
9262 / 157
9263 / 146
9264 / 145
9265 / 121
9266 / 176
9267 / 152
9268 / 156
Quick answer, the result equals 154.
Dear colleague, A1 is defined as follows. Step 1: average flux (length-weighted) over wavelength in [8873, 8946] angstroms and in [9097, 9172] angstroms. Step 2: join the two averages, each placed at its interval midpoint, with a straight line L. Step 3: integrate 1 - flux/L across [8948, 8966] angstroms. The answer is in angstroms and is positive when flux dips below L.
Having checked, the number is 1.2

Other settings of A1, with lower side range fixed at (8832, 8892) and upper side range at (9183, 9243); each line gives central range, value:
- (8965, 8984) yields -0.52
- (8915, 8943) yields -1.89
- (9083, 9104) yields -0.54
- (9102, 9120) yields -0.23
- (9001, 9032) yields -0.08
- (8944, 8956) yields 0.30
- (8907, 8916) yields -0.71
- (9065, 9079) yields 0.17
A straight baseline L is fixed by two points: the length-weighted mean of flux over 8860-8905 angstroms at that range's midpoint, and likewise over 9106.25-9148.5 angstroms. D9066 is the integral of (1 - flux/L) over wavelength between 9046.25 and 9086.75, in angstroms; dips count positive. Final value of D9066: 0.5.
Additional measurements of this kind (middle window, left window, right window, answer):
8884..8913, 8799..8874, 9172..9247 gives -1.37 angstroms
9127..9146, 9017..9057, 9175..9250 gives -0.68 angstroms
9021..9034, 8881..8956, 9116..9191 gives 0.52 angstroms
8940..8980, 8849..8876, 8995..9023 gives 0.79 angstroms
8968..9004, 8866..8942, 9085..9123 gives -0.17 angstroms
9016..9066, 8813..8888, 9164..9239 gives 0.48 angstroms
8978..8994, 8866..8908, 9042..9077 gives -0.48 angstroms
